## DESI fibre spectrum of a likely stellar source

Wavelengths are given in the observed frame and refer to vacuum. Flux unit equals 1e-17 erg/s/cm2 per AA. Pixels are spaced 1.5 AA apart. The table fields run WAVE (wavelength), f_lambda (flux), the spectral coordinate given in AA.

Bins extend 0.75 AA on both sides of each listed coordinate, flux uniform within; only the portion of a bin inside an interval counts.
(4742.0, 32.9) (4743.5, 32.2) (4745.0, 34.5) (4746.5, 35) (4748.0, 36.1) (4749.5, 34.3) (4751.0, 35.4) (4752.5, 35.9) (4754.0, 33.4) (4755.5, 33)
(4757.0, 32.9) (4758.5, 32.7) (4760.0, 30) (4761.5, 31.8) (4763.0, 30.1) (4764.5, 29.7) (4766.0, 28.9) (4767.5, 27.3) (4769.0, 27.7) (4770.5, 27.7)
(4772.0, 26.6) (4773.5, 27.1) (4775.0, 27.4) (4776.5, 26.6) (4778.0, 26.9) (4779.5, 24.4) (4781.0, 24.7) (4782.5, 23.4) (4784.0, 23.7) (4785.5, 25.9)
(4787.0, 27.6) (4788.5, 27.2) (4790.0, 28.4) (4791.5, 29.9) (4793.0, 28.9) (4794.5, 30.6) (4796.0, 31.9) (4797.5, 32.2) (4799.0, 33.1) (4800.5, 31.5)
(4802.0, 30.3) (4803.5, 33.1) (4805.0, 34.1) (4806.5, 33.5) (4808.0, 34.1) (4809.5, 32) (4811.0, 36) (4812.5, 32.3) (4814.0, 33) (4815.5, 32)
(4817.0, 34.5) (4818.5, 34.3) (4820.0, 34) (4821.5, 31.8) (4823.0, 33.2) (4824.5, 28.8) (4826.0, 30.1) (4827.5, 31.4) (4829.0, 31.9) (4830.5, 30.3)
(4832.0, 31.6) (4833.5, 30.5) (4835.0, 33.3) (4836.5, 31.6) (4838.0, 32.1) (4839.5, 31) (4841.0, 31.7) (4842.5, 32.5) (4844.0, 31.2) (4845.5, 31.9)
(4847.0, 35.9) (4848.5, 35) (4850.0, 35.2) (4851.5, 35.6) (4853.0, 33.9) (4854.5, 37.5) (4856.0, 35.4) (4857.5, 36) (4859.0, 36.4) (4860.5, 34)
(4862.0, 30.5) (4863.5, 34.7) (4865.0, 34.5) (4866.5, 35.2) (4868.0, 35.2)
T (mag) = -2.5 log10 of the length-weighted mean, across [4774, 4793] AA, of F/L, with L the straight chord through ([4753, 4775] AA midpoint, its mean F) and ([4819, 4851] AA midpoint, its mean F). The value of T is 0.16 mag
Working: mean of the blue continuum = 29.9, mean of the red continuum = 32.2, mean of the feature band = 26.5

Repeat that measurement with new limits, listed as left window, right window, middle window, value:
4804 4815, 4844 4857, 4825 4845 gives 0.10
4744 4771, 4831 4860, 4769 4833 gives 0.09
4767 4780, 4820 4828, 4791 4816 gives -0.10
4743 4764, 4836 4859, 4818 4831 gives 0.07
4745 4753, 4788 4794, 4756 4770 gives 0.10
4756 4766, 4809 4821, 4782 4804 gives 0.12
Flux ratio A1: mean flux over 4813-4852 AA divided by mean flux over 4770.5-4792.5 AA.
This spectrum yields 1.23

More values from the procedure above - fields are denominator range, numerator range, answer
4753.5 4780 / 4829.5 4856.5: 1.14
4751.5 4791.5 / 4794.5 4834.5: 1.13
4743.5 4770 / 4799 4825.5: 1.02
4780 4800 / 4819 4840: 1.12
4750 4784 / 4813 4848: 1.10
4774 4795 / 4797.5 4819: 1.24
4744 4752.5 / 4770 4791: 0.75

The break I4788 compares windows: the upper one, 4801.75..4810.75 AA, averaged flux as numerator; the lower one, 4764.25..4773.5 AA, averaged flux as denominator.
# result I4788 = 1.19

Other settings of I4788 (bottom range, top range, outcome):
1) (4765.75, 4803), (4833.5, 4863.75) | 1.20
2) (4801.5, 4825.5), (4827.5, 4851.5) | 0.99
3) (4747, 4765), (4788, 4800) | 0.92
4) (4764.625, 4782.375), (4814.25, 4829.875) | 1.20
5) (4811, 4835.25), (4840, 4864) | 1.06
